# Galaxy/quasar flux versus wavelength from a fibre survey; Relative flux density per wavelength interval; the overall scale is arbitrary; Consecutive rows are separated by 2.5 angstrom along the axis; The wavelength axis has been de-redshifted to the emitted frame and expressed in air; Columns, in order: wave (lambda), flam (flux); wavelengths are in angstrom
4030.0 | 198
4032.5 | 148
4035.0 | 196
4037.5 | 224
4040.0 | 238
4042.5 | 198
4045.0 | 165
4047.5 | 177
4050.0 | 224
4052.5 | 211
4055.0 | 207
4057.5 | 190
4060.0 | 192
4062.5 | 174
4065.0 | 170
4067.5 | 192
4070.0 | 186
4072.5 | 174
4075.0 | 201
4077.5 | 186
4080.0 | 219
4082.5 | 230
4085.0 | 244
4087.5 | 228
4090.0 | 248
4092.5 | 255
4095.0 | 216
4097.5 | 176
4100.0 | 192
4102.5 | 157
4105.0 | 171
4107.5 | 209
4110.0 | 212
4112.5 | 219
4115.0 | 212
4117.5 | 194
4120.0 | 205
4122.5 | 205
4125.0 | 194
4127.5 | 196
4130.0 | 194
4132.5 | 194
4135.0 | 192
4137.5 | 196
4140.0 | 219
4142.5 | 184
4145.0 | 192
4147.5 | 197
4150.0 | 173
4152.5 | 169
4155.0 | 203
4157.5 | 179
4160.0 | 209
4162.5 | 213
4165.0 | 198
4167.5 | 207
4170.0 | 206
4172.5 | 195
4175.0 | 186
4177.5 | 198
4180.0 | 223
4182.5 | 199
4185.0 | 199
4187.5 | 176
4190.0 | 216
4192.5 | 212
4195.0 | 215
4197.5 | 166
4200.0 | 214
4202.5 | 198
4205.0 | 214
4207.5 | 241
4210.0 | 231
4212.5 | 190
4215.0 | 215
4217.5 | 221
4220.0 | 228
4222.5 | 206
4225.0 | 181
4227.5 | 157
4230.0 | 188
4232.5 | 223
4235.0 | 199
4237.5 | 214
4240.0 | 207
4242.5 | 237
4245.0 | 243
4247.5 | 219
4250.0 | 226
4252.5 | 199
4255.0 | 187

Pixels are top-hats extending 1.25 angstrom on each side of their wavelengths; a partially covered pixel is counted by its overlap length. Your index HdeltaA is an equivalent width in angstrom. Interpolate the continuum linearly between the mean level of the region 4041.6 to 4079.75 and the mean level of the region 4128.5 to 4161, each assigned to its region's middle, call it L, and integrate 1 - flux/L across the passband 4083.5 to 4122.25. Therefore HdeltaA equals -3.6 angstrom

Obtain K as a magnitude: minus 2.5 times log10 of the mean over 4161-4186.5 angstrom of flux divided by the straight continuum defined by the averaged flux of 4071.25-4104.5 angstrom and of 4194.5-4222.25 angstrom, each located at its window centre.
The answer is 0.05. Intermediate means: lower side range 209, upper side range 212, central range 202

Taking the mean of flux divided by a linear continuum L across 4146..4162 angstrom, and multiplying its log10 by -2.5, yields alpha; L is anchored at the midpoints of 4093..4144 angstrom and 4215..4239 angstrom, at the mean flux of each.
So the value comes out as 0.05 mag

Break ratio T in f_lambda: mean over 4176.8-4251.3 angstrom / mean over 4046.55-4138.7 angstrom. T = 1.04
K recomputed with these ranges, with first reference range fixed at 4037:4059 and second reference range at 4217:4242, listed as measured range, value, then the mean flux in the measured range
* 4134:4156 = 0.06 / 192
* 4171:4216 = -0.01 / 205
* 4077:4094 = -0.14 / 232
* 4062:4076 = 0.11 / 183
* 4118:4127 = 0.01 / 200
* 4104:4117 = -0.01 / 205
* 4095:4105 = 0.13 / 180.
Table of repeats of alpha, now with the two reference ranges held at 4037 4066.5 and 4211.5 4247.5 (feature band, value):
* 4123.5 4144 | 0.032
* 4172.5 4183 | 0.022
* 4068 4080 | 0.044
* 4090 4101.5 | -0.069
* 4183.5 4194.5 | 0.021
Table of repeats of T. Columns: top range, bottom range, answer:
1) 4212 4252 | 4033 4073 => 1.08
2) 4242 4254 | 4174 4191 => 1.12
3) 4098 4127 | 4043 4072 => 1.04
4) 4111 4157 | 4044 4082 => 1.02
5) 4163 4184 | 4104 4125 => 0.99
